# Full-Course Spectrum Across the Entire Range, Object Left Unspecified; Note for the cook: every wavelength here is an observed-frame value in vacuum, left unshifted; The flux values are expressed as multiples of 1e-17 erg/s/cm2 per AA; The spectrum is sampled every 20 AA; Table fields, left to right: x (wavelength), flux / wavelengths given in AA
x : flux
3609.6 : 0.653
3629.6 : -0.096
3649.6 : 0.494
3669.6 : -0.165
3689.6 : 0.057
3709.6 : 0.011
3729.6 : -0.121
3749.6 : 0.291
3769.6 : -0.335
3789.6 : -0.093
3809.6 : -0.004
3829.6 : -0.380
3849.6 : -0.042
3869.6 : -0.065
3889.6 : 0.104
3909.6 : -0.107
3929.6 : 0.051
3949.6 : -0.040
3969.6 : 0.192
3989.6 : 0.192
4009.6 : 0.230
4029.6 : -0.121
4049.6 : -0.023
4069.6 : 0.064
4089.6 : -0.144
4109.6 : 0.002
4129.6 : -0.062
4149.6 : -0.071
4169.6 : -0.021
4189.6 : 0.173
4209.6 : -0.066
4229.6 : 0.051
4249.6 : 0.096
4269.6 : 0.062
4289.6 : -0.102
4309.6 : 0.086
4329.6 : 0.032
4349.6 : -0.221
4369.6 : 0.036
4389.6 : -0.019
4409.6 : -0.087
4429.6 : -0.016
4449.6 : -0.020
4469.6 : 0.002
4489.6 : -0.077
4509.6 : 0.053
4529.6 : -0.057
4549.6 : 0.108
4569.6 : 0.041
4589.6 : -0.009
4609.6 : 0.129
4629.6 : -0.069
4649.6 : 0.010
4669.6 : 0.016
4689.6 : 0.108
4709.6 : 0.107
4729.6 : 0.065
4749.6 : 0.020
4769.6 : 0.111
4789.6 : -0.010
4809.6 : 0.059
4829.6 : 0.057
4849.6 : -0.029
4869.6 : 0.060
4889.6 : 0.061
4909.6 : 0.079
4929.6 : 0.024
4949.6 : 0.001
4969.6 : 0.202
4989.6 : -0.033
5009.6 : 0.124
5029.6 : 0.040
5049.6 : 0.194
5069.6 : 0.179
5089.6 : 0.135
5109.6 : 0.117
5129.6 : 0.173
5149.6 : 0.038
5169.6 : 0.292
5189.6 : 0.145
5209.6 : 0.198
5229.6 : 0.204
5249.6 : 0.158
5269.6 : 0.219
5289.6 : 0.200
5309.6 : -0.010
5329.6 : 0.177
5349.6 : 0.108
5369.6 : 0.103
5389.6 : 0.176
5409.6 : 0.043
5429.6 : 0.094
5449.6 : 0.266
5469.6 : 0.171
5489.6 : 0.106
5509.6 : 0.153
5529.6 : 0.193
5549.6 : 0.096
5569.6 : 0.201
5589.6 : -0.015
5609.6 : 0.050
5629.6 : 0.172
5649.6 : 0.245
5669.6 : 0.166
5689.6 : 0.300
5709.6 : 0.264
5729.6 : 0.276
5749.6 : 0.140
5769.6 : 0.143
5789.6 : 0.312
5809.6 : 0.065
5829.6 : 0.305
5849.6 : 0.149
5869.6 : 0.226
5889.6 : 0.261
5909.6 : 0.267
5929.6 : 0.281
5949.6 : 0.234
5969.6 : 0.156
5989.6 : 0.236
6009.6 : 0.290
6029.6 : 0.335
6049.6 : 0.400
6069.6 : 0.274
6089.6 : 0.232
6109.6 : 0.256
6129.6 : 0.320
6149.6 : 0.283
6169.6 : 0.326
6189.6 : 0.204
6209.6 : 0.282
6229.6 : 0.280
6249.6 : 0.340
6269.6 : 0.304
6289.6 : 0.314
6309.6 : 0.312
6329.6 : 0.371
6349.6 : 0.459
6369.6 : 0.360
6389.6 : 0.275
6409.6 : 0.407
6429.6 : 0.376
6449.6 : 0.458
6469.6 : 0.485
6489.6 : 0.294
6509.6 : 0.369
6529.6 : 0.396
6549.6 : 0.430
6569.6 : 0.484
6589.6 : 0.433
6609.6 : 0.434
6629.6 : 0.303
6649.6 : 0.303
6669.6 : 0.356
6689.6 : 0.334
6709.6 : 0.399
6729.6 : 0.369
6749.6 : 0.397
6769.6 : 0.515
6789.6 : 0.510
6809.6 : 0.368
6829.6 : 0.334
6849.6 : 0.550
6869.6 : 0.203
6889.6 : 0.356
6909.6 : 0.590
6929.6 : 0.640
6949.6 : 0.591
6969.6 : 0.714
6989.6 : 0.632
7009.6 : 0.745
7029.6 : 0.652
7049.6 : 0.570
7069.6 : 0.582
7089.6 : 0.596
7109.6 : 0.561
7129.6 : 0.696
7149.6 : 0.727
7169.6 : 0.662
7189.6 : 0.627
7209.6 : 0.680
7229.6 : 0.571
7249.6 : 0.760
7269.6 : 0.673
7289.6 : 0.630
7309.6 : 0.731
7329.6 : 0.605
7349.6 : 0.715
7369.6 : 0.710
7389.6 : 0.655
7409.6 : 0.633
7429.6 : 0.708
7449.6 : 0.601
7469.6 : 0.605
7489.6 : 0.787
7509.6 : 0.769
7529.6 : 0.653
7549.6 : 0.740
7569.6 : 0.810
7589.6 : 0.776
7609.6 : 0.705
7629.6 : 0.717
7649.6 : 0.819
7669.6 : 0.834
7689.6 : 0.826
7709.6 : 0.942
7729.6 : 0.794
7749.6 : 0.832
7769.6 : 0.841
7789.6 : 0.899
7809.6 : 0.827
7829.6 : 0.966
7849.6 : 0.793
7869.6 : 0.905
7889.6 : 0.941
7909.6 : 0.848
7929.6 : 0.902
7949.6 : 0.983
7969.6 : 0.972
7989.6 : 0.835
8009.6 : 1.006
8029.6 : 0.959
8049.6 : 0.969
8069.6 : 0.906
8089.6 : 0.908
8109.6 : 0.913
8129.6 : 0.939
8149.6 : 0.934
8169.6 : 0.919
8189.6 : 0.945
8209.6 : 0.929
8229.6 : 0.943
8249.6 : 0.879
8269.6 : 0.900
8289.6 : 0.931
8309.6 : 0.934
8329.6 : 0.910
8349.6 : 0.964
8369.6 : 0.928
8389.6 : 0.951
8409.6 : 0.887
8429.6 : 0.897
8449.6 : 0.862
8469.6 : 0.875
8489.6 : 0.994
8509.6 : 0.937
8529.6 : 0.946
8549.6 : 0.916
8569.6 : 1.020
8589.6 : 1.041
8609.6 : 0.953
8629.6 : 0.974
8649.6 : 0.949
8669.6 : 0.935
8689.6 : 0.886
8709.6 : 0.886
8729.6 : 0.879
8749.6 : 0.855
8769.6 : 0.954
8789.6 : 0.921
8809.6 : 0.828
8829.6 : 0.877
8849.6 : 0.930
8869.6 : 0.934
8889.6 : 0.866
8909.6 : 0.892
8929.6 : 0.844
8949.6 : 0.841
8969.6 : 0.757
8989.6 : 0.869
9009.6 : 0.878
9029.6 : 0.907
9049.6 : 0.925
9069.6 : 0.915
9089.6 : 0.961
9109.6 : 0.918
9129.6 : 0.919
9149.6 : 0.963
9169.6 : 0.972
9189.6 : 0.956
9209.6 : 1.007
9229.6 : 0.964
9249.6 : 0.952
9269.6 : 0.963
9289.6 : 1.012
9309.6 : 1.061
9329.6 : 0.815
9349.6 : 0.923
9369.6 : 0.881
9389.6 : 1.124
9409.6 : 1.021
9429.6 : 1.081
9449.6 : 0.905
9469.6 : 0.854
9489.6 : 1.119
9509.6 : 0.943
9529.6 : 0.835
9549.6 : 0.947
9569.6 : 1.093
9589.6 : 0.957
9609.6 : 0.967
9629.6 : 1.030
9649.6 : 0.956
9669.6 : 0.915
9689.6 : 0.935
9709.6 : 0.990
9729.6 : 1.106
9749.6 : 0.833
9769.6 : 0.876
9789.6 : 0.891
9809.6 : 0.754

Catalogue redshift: 0.73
